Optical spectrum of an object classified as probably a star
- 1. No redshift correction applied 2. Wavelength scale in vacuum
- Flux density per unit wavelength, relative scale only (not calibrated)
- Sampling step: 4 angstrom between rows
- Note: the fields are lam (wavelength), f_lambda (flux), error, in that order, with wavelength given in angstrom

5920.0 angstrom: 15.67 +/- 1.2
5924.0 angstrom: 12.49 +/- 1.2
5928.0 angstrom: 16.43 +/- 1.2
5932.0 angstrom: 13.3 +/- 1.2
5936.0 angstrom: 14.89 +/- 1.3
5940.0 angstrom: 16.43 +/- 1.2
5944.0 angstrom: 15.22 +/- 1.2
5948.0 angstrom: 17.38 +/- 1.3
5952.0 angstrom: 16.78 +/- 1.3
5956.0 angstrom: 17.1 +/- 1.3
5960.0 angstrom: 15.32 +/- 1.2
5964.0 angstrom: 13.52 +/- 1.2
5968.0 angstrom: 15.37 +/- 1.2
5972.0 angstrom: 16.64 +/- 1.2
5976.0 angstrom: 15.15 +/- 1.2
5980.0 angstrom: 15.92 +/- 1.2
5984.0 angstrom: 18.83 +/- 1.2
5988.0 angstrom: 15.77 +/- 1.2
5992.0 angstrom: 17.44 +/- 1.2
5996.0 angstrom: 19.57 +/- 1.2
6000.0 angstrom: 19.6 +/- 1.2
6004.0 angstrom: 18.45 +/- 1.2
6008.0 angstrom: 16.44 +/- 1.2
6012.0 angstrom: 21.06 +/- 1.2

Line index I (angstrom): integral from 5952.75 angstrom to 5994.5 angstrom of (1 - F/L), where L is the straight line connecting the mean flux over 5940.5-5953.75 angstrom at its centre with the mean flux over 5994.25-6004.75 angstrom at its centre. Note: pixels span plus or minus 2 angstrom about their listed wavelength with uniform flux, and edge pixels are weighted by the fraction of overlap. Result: 4.0 angstrom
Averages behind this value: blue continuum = 16.5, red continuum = 19.3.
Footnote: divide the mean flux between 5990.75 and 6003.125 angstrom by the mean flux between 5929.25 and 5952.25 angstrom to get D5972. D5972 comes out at 1.21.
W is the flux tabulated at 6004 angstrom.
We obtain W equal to 18.45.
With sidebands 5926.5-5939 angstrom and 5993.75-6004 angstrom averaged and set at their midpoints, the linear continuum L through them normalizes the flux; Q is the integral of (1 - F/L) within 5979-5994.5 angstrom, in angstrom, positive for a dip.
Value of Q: 1.1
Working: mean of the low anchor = 14.9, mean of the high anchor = 19.3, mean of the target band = 17.1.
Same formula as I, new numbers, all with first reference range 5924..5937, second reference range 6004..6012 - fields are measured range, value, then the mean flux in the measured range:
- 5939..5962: -1.4 angstrom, 16.4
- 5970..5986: 0.1 angstrom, 16.6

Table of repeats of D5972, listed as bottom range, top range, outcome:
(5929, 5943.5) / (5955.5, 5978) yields 1.03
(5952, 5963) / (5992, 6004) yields 1.18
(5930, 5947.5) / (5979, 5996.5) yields 1.15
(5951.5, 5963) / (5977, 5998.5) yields 1.08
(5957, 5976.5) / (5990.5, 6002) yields 1.24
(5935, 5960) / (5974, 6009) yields 1.07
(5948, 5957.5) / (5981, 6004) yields 1.07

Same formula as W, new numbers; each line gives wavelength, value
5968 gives 15.37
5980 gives 15.92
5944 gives 15.22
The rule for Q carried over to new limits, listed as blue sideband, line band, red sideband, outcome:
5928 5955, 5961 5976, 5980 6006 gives 1.6 angstrom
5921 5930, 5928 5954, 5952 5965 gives -1.1 angstrom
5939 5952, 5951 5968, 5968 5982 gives 0.6 angstrom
